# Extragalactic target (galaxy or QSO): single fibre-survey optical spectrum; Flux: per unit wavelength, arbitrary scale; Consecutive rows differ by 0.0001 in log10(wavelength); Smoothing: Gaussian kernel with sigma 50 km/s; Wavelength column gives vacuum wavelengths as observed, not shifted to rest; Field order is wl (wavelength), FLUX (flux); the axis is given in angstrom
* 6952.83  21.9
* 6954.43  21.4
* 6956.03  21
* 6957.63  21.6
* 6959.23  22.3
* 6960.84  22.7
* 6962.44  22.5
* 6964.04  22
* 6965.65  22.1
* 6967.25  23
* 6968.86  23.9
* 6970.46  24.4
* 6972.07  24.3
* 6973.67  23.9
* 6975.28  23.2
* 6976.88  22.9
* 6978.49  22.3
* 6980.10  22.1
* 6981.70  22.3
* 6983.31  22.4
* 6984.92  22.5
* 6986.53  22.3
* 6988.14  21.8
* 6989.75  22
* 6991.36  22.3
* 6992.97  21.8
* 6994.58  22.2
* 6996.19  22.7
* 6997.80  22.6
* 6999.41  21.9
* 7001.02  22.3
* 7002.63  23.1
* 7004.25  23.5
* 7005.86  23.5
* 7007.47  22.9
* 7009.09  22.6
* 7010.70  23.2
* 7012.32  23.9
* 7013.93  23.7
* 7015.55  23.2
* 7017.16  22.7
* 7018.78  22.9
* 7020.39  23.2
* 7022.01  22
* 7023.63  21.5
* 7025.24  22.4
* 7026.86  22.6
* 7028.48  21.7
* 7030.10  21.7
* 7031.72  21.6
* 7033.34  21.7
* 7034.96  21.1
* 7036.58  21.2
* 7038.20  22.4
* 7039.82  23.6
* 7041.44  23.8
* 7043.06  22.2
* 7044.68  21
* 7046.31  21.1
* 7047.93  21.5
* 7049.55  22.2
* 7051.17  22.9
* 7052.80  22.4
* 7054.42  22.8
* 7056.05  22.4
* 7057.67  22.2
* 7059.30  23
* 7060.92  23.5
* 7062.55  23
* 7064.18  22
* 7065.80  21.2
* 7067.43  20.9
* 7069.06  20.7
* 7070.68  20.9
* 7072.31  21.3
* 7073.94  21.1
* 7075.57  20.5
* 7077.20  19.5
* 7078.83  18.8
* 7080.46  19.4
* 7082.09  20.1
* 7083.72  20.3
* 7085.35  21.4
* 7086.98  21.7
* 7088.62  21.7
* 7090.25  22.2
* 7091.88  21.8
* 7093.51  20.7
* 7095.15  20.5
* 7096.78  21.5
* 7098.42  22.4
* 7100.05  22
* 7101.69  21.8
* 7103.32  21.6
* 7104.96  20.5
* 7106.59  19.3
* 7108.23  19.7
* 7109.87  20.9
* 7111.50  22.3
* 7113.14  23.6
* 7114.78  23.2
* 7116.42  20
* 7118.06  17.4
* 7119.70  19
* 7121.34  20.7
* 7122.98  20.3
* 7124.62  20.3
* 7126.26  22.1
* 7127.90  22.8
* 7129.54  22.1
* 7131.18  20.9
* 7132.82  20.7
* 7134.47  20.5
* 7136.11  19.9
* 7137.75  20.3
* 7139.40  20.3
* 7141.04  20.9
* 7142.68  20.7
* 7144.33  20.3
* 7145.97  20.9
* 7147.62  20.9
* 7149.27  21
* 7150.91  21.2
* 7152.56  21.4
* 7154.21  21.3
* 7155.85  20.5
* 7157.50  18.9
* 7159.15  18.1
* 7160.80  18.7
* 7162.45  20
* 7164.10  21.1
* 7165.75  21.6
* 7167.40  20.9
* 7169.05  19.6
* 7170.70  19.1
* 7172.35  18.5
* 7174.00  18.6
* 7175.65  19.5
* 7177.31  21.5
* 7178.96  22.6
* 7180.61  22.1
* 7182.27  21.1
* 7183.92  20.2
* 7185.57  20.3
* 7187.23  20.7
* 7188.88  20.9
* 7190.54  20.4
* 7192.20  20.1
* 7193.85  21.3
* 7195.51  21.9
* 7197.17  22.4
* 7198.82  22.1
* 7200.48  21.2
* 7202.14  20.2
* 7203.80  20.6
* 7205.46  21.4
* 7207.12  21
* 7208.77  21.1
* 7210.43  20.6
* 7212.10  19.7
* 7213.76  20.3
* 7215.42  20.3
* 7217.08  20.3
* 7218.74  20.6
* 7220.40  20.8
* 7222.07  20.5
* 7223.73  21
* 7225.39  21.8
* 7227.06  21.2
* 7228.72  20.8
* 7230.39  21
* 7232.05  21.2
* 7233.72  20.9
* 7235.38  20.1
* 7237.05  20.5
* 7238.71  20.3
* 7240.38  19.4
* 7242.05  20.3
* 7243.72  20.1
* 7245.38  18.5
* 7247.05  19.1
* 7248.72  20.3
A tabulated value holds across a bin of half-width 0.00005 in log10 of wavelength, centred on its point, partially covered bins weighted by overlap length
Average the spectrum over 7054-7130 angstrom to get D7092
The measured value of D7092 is 21.2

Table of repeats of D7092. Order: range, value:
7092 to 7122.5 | 21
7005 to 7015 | 23.3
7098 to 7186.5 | 20.7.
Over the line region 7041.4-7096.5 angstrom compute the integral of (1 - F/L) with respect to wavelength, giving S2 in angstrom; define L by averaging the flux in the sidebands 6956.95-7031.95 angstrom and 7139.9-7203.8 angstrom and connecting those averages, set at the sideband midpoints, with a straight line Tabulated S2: 0.8 angstrom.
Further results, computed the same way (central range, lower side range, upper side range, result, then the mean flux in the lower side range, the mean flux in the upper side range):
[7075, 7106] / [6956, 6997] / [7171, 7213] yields 0.95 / 22.6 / 20.8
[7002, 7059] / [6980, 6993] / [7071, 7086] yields -3.21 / 22.2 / 20.3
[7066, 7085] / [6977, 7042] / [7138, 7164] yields 0.99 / 22.5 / 20.4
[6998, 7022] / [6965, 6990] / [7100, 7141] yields -0.63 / 22.9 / 20.9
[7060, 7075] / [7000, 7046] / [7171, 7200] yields 0.30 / 22.5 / 20.8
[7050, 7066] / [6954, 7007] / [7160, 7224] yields -0.52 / 22.6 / 20.6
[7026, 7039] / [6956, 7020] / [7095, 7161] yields 0.22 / 22.7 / 20.8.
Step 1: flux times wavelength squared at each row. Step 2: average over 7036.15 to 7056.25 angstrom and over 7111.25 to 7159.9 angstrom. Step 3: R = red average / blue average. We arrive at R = 0.95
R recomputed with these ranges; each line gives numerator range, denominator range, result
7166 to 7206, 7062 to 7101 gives 1.01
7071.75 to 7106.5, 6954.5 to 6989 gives 0.96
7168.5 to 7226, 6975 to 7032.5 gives 0.97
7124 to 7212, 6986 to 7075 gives 0.97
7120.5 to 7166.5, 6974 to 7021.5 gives 0.95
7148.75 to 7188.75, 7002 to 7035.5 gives 0.94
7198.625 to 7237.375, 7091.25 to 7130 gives 1.02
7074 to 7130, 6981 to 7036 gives 0.96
